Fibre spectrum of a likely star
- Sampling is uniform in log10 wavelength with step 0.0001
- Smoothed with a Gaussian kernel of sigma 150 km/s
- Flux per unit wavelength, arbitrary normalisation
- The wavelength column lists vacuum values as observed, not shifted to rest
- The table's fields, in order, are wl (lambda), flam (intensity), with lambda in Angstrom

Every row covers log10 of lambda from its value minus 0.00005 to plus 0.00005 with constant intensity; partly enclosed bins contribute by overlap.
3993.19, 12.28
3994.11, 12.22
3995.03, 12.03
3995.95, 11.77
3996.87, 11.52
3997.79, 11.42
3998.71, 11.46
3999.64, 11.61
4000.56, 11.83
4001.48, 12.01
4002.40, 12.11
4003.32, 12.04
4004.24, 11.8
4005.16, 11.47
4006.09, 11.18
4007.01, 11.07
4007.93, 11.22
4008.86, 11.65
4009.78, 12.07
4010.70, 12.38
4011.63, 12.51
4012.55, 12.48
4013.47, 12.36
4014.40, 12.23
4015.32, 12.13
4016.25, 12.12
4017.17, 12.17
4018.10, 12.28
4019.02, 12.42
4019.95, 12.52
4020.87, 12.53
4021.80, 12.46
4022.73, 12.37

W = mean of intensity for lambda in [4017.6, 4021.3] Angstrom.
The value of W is 12.4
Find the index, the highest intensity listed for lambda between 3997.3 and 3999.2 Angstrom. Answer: 11.46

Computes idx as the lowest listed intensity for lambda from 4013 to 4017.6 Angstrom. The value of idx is 12.12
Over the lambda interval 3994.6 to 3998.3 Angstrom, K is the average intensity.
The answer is 11.7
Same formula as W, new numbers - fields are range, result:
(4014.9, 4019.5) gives 12.2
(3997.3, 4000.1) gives 11.5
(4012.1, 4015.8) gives 12.3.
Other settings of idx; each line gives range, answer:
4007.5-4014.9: 11.22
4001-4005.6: 11.47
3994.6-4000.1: 11.42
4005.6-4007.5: 11.07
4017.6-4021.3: 12.28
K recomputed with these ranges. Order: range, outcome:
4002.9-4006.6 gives 11.6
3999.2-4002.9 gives 11.9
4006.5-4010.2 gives 11.5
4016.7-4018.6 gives 12.3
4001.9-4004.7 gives 12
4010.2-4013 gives 12.5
